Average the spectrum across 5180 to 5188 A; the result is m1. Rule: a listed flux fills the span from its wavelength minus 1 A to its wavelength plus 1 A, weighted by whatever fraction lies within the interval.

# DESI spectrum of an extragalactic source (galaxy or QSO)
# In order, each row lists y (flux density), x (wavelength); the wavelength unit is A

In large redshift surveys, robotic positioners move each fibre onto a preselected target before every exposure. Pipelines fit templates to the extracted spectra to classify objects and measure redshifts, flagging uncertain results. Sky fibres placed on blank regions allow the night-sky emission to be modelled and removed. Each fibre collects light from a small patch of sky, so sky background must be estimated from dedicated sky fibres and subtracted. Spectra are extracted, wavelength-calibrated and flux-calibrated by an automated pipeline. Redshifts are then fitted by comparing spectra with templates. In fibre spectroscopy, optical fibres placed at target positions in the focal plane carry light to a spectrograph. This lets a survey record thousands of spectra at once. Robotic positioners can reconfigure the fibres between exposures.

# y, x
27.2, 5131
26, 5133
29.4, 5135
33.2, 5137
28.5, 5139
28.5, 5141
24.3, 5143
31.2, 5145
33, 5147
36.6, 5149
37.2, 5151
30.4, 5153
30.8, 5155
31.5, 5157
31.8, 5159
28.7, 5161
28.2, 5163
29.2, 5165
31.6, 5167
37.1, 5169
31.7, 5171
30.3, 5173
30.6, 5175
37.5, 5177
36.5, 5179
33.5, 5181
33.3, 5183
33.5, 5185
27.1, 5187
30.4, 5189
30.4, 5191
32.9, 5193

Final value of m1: 31.9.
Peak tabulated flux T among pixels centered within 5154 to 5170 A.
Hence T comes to 37.1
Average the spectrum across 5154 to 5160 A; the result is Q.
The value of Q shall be 31.4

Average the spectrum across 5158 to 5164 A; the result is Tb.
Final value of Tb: 29.6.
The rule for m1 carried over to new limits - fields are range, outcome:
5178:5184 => 34.4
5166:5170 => 34.4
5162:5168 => 29.7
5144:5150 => 33.6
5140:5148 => 29.2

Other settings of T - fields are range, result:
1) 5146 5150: 36.6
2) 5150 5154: 37.2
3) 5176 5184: 37.5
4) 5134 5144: 33.2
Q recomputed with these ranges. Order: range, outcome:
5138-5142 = 28.5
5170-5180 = 33.3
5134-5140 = 30.4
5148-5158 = 33.3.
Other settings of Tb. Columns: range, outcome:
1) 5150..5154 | 33.8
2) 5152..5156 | 30.6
